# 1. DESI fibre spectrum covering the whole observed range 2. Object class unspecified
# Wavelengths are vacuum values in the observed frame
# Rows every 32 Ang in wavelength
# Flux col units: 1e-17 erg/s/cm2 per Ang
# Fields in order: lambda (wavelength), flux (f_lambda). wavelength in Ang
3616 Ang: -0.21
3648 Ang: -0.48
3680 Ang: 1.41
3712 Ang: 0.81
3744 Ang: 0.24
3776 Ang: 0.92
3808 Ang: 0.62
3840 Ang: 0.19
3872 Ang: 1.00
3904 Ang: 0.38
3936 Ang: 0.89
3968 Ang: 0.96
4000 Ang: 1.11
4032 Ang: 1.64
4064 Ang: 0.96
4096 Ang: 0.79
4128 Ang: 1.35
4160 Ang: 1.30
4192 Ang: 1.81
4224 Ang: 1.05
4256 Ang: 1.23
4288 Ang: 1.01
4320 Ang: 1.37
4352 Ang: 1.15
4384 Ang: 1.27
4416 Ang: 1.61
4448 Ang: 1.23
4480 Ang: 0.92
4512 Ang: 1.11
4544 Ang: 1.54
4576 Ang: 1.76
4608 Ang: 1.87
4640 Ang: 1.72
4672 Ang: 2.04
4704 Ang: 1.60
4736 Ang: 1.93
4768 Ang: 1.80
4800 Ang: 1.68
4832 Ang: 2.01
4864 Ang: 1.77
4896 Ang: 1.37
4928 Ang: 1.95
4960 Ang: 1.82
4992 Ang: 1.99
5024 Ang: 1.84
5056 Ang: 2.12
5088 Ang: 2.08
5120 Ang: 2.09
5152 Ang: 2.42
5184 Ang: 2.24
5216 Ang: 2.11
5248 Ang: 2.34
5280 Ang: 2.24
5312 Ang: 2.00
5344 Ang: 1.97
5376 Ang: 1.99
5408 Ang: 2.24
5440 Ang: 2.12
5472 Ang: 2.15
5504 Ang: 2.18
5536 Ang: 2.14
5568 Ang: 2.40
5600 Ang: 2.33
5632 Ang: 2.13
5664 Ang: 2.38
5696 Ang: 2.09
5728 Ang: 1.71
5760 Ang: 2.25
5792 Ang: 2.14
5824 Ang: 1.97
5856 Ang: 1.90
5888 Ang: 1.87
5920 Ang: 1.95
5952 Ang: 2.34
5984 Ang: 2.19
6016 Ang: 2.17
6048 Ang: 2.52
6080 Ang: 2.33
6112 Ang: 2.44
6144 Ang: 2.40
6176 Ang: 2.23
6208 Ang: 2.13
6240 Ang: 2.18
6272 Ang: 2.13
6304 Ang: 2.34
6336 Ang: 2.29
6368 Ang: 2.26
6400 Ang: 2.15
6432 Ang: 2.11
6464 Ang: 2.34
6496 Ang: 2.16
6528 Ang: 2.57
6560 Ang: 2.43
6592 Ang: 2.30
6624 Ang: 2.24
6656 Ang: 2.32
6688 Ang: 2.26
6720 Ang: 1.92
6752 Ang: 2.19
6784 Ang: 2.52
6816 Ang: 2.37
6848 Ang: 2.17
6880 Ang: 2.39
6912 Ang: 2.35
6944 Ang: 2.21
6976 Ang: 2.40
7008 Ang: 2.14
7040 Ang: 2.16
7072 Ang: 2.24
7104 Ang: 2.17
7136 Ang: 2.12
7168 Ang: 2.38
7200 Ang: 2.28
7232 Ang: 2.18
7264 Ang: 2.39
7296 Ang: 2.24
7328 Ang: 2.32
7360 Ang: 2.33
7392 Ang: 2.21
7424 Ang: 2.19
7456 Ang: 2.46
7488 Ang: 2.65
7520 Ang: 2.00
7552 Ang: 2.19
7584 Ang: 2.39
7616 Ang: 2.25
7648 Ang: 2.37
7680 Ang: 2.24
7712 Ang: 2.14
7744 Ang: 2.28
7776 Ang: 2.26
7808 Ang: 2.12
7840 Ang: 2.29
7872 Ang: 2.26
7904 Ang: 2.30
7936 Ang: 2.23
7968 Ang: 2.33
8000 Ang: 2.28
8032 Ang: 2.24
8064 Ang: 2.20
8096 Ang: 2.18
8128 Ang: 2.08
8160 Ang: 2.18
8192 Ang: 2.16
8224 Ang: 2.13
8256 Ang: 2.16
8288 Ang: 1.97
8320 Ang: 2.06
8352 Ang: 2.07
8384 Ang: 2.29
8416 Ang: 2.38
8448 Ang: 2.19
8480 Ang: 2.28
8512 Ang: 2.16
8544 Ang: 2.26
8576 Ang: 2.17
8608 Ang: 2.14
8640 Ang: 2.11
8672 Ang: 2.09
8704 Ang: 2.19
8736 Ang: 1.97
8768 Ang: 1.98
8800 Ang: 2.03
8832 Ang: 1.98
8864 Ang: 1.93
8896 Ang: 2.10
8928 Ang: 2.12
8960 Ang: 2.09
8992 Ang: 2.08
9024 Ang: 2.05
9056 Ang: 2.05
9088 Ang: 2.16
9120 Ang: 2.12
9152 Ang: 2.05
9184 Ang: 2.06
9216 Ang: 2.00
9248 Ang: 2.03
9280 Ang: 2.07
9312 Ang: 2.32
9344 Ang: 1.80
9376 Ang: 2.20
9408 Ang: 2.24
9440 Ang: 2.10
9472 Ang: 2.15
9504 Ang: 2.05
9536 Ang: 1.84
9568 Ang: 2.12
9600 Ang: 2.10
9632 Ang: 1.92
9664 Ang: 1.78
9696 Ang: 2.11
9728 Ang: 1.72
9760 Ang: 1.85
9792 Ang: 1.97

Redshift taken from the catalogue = 0.14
